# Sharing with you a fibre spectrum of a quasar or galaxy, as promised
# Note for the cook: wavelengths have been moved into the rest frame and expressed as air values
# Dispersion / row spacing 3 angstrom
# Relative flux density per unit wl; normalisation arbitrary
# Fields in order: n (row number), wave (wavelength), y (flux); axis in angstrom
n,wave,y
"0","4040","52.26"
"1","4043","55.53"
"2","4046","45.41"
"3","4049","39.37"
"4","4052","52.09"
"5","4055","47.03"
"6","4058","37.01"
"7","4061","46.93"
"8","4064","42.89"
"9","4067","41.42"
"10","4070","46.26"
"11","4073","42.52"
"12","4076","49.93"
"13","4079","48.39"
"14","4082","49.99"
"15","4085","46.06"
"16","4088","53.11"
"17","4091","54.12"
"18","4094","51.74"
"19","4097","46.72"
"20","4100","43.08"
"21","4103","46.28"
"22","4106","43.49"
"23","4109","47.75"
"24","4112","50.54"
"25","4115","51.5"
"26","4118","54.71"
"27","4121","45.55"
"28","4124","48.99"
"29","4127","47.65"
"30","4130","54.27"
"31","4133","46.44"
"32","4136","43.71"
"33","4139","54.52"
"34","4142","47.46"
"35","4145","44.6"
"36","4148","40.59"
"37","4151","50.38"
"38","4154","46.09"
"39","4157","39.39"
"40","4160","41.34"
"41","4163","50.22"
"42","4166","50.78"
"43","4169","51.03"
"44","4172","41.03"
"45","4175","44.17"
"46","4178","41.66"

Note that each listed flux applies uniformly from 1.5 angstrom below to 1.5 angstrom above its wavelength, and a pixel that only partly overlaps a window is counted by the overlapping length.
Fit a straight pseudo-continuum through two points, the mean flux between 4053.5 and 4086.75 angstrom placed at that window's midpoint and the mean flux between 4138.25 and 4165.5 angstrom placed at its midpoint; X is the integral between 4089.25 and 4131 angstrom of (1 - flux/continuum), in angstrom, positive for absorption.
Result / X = -3.0 angstrom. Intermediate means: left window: 45.4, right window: 46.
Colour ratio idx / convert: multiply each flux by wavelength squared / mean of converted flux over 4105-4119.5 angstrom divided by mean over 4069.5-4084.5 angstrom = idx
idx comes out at 1.07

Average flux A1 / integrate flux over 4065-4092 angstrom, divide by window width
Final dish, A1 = 47.8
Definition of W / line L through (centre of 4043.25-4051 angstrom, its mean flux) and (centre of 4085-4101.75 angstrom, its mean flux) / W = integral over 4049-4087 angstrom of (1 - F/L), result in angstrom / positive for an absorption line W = 1.1 angstrom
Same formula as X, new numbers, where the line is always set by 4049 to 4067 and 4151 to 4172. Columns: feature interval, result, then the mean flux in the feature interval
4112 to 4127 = -1.45 angstrom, 50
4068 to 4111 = -2.66 angstrom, 47.8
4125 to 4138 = -0.71 angstrom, 48.3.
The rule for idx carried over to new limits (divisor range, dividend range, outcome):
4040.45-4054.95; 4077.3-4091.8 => 1.06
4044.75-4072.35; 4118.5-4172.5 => 1.11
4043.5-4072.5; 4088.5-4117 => 1.11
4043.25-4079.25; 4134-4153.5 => 1.08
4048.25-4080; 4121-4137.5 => 1.10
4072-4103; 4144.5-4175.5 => 0.97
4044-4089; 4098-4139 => 1.08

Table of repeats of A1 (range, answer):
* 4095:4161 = 47.1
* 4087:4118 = 49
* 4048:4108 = 46.5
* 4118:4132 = 49.6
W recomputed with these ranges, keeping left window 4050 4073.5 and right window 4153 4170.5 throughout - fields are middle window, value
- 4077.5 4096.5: -2.3 angstrom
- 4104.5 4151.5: -2.5 angstrom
